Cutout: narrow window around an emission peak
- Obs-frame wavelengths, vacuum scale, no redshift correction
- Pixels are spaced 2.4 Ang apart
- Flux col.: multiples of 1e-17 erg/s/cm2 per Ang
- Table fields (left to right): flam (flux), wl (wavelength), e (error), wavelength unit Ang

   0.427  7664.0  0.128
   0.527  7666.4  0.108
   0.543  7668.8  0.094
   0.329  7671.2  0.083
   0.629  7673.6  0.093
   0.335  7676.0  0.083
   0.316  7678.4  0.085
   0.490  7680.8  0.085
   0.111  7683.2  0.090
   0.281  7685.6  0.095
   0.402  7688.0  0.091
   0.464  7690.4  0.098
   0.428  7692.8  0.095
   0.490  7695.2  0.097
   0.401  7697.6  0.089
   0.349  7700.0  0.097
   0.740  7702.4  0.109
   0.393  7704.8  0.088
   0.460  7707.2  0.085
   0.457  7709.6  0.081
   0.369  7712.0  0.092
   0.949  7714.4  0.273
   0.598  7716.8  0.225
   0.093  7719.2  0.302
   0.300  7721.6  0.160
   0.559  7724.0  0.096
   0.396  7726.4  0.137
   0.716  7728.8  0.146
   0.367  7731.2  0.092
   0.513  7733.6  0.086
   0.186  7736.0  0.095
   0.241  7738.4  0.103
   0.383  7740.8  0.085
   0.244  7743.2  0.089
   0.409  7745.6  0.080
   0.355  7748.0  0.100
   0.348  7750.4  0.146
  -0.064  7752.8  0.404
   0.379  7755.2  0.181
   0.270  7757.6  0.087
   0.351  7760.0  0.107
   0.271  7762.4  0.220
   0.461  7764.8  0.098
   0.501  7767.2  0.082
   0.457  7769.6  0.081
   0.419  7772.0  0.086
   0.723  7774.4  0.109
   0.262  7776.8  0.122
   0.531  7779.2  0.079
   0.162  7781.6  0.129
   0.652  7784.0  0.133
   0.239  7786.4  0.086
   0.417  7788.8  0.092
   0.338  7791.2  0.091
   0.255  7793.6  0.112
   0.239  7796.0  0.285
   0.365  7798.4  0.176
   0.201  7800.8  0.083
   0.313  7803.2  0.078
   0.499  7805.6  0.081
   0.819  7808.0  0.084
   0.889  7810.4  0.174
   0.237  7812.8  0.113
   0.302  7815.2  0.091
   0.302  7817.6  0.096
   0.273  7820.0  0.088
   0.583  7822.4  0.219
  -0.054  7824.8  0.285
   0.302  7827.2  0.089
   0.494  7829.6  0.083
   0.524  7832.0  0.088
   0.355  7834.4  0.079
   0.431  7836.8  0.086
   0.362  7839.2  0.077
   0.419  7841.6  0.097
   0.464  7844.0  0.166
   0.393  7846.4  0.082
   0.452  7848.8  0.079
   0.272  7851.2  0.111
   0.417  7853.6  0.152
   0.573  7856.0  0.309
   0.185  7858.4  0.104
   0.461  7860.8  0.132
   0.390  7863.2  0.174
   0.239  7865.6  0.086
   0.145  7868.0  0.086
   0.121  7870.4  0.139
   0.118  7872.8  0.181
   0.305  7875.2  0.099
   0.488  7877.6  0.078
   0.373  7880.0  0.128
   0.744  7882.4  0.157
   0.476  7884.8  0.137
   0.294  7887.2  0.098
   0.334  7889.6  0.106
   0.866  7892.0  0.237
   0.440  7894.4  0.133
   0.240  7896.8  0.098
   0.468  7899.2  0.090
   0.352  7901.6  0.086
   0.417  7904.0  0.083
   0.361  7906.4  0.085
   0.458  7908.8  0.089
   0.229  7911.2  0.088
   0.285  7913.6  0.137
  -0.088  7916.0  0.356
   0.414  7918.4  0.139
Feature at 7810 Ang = H-gamma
